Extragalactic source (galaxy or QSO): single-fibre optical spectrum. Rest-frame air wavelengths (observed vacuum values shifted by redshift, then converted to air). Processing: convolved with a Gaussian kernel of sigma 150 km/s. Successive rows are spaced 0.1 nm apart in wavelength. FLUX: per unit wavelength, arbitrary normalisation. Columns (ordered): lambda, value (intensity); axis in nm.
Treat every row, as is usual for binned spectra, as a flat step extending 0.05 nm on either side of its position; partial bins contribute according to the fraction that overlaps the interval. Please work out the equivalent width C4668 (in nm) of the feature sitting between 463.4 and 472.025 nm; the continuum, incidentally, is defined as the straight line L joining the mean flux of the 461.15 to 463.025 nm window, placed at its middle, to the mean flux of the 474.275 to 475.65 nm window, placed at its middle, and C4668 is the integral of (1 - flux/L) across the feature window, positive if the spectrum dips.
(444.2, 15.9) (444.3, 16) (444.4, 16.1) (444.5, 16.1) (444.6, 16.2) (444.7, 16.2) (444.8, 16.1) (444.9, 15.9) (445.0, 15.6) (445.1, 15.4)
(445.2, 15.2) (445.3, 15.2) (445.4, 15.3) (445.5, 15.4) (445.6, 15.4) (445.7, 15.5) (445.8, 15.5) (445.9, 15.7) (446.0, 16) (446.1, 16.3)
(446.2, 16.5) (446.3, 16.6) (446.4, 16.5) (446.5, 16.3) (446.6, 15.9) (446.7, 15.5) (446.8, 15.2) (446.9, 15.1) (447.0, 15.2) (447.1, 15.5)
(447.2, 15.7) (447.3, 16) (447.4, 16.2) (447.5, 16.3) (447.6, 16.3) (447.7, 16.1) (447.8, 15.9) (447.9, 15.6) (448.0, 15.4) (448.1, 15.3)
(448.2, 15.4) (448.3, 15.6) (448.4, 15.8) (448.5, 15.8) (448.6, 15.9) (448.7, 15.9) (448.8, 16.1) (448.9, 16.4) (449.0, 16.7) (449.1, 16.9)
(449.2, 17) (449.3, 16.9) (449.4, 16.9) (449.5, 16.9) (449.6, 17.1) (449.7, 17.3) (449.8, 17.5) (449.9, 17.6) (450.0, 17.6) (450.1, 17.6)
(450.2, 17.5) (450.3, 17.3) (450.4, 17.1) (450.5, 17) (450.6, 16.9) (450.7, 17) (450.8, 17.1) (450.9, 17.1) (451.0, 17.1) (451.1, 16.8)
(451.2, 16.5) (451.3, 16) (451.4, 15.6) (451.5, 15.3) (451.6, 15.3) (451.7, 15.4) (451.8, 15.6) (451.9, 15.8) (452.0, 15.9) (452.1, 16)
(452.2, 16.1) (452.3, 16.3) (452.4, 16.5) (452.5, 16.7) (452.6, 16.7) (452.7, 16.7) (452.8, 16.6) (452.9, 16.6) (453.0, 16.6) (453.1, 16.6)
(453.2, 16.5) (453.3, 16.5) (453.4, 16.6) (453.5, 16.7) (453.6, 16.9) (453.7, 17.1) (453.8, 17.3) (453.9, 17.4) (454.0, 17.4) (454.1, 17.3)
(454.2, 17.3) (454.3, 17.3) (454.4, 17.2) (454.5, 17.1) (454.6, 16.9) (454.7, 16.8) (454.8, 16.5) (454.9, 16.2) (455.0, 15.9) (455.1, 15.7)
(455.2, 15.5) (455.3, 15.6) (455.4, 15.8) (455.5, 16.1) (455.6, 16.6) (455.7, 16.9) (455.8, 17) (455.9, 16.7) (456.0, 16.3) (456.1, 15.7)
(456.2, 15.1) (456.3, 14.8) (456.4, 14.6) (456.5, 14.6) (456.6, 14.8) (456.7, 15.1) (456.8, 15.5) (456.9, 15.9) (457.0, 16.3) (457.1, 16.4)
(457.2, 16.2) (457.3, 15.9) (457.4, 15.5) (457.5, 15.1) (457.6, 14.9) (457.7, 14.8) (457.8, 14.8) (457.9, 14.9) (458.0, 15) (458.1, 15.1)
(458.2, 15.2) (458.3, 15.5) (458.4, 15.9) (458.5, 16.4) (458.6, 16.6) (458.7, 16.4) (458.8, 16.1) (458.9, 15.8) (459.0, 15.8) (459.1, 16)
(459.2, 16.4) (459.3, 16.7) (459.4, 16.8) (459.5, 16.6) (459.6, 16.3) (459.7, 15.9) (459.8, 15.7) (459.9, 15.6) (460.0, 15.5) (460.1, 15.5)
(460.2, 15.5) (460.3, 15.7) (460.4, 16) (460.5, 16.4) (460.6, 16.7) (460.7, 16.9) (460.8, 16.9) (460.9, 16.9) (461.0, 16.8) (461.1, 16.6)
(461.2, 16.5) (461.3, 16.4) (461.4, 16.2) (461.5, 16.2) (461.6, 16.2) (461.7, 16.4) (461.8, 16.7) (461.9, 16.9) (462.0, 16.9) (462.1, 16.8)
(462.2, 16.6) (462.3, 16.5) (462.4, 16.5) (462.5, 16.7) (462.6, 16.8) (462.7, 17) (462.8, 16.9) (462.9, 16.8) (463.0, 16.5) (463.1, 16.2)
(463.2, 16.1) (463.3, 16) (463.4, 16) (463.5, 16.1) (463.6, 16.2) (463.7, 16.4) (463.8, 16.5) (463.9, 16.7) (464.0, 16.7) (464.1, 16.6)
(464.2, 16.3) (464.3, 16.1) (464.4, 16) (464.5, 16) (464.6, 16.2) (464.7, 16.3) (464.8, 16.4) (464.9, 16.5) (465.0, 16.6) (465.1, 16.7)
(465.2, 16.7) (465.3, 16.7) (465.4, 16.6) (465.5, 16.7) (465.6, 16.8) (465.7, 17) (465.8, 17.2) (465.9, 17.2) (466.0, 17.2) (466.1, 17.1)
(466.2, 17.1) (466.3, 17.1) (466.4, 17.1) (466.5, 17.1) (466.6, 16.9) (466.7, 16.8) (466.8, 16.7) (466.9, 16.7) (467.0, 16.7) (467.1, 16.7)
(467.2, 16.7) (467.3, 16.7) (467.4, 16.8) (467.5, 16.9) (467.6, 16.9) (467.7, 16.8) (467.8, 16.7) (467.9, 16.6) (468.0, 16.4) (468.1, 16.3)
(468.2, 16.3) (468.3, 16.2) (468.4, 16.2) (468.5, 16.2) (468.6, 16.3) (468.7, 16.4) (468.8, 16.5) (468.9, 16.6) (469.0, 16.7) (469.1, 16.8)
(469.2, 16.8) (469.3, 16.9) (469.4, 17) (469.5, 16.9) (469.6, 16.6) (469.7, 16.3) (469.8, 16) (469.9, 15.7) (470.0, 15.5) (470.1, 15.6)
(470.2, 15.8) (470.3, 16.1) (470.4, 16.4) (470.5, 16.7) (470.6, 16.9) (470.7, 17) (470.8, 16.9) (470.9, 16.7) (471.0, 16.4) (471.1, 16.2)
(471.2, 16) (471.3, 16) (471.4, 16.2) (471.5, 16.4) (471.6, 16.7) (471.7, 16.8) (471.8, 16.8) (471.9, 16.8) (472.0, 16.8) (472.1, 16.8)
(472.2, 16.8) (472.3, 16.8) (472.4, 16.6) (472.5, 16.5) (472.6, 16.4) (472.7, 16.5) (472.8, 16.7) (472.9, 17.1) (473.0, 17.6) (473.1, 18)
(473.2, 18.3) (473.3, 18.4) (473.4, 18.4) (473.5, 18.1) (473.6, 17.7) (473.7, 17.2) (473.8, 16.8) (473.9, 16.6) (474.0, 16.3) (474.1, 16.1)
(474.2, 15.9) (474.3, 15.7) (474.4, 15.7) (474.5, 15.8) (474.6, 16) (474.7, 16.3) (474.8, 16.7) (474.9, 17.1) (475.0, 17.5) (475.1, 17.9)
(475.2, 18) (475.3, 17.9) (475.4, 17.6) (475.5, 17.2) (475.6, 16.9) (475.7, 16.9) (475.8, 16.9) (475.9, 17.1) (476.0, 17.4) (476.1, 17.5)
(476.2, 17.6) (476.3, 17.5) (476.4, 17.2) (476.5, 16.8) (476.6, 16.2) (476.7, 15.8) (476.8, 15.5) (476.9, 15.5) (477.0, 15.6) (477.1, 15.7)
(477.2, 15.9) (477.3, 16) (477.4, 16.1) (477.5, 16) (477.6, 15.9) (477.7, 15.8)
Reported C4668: 0.09 nm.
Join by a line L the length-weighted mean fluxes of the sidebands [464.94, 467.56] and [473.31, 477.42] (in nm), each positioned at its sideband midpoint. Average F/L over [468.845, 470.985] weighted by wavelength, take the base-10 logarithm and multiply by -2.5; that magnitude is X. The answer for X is 0.02 mag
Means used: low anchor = 16.9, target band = 16.5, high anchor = 16.8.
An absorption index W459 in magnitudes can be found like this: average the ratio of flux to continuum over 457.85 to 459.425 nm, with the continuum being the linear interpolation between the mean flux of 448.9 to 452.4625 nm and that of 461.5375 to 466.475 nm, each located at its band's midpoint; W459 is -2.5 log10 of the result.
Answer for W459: 0.05 mag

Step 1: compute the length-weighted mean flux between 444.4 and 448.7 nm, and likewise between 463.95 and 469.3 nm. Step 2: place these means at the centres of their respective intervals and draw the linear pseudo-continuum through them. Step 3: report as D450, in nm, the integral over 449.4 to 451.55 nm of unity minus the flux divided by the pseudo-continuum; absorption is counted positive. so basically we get -0.13 nm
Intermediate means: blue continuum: 15.8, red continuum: 16.6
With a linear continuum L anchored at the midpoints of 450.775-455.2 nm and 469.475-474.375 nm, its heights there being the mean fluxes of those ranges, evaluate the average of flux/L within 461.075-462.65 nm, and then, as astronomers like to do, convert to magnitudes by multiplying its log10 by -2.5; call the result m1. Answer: 0.002 mag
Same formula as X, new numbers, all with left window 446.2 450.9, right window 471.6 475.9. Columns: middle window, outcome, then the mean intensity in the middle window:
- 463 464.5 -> 0.03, 16.3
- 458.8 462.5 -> 0.02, 16.3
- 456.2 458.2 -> 0.09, 15.3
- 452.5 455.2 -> -0.02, 16.8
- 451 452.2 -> 0.04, 15.9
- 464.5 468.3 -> 0.00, 16.7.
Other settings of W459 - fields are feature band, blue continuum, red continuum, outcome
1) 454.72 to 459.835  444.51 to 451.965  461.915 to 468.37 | 0.041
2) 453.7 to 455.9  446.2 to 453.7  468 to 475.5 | -0.015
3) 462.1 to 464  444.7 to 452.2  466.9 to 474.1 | 0.002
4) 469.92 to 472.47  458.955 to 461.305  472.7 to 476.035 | 0.028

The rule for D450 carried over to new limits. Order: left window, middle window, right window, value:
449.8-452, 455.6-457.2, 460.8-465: 0.078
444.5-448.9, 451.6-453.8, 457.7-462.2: -0.062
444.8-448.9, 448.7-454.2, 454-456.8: -0.254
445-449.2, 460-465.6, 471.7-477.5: -0.016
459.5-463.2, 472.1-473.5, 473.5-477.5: -0.053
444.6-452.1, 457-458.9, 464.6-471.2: 0.089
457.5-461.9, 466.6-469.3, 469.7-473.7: -0.013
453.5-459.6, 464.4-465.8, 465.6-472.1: -0.010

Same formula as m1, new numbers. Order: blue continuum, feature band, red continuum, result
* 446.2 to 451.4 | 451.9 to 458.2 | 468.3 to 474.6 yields 0.02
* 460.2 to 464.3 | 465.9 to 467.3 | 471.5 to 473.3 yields -0.01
